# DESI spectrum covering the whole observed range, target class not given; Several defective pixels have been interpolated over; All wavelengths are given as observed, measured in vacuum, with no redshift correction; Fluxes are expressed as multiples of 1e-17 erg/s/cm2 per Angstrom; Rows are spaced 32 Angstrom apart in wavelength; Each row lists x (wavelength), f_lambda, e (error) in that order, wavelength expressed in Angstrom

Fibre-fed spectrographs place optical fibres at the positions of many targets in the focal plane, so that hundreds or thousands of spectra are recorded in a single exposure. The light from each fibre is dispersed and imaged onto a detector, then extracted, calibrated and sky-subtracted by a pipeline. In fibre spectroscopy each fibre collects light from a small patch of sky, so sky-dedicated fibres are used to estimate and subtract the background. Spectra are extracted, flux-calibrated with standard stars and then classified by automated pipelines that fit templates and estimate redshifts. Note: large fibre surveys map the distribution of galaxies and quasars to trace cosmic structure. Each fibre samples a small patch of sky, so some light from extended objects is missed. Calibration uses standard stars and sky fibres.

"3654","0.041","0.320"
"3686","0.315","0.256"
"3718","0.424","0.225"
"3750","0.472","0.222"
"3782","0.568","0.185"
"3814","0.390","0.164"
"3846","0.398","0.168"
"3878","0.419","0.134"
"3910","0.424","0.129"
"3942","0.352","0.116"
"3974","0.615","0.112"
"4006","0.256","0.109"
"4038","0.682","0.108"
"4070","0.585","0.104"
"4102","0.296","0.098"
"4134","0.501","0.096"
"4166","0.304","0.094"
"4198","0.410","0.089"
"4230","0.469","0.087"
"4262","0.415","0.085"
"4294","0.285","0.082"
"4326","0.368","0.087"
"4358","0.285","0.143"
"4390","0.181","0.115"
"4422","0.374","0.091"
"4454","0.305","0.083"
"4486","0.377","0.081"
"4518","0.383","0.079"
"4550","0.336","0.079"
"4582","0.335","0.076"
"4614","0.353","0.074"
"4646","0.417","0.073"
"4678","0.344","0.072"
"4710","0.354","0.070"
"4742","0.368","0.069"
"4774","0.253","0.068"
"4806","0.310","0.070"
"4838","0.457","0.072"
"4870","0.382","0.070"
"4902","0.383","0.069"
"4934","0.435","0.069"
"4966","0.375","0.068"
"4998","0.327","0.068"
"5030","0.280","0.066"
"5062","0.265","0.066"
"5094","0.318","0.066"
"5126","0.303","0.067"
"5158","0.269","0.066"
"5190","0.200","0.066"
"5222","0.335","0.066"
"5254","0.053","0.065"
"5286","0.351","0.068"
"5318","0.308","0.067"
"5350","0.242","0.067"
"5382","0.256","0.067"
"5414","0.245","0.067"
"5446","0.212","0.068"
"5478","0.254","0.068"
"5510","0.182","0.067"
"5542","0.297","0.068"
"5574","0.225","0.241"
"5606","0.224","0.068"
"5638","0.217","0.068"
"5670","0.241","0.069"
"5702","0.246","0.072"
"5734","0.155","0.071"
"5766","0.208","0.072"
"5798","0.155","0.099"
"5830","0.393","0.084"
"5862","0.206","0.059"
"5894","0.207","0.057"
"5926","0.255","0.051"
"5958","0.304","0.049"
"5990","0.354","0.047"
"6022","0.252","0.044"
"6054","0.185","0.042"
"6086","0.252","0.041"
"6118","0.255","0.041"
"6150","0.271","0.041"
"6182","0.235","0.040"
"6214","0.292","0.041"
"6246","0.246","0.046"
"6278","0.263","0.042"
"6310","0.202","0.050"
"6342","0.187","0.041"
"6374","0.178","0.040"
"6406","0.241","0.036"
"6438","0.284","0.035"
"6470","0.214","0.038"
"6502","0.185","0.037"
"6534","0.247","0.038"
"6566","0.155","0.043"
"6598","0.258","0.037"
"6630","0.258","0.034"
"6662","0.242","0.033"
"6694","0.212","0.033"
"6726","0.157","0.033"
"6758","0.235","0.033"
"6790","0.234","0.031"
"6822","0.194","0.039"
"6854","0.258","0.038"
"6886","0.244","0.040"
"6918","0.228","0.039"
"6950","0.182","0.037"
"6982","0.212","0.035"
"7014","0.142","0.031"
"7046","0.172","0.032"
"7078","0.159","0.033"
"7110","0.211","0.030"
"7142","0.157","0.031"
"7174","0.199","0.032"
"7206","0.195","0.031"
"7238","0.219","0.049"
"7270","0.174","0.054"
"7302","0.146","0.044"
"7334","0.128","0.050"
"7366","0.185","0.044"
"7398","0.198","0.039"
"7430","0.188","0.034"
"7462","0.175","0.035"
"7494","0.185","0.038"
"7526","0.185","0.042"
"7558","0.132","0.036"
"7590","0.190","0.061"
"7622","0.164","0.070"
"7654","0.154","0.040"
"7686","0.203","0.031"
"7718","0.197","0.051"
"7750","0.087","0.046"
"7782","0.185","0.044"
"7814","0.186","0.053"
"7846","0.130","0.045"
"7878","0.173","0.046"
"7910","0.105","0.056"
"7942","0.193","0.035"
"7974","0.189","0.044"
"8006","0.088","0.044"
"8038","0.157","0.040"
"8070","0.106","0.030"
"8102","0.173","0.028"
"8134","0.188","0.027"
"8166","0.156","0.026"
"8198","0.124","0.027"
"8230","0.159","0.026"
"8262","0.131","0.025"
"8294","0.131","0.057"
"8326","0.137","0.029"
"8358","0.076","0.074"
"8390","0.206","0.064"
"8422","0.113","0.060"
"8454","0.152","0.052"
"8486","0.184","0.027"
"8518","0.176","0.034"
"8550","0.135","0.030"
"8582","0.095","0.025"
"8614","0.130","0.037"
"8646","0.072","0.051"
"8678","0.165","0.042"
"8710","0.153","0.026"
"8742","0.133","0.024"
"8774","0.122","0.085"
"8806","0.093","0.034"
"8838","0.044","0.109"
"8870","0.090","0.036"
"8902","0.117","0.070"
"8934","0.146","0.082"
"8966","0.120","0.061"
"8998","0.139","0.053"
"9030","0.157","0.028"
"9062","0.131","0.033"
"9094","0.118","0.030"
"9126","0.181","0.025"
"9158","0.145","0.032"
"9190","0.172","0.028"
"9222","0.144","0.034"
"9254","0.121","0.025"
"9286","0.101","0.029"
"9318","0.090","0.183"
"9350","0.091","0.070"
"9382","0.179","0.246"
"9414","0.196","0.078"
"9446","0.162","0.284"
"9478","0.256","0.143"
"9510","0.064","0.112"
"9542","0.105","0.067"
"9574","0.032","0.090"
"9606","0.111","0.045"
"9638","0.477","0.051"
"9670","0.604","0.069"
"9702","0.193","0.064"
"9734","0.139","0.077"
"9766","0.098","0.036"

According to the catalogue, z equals 1.59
